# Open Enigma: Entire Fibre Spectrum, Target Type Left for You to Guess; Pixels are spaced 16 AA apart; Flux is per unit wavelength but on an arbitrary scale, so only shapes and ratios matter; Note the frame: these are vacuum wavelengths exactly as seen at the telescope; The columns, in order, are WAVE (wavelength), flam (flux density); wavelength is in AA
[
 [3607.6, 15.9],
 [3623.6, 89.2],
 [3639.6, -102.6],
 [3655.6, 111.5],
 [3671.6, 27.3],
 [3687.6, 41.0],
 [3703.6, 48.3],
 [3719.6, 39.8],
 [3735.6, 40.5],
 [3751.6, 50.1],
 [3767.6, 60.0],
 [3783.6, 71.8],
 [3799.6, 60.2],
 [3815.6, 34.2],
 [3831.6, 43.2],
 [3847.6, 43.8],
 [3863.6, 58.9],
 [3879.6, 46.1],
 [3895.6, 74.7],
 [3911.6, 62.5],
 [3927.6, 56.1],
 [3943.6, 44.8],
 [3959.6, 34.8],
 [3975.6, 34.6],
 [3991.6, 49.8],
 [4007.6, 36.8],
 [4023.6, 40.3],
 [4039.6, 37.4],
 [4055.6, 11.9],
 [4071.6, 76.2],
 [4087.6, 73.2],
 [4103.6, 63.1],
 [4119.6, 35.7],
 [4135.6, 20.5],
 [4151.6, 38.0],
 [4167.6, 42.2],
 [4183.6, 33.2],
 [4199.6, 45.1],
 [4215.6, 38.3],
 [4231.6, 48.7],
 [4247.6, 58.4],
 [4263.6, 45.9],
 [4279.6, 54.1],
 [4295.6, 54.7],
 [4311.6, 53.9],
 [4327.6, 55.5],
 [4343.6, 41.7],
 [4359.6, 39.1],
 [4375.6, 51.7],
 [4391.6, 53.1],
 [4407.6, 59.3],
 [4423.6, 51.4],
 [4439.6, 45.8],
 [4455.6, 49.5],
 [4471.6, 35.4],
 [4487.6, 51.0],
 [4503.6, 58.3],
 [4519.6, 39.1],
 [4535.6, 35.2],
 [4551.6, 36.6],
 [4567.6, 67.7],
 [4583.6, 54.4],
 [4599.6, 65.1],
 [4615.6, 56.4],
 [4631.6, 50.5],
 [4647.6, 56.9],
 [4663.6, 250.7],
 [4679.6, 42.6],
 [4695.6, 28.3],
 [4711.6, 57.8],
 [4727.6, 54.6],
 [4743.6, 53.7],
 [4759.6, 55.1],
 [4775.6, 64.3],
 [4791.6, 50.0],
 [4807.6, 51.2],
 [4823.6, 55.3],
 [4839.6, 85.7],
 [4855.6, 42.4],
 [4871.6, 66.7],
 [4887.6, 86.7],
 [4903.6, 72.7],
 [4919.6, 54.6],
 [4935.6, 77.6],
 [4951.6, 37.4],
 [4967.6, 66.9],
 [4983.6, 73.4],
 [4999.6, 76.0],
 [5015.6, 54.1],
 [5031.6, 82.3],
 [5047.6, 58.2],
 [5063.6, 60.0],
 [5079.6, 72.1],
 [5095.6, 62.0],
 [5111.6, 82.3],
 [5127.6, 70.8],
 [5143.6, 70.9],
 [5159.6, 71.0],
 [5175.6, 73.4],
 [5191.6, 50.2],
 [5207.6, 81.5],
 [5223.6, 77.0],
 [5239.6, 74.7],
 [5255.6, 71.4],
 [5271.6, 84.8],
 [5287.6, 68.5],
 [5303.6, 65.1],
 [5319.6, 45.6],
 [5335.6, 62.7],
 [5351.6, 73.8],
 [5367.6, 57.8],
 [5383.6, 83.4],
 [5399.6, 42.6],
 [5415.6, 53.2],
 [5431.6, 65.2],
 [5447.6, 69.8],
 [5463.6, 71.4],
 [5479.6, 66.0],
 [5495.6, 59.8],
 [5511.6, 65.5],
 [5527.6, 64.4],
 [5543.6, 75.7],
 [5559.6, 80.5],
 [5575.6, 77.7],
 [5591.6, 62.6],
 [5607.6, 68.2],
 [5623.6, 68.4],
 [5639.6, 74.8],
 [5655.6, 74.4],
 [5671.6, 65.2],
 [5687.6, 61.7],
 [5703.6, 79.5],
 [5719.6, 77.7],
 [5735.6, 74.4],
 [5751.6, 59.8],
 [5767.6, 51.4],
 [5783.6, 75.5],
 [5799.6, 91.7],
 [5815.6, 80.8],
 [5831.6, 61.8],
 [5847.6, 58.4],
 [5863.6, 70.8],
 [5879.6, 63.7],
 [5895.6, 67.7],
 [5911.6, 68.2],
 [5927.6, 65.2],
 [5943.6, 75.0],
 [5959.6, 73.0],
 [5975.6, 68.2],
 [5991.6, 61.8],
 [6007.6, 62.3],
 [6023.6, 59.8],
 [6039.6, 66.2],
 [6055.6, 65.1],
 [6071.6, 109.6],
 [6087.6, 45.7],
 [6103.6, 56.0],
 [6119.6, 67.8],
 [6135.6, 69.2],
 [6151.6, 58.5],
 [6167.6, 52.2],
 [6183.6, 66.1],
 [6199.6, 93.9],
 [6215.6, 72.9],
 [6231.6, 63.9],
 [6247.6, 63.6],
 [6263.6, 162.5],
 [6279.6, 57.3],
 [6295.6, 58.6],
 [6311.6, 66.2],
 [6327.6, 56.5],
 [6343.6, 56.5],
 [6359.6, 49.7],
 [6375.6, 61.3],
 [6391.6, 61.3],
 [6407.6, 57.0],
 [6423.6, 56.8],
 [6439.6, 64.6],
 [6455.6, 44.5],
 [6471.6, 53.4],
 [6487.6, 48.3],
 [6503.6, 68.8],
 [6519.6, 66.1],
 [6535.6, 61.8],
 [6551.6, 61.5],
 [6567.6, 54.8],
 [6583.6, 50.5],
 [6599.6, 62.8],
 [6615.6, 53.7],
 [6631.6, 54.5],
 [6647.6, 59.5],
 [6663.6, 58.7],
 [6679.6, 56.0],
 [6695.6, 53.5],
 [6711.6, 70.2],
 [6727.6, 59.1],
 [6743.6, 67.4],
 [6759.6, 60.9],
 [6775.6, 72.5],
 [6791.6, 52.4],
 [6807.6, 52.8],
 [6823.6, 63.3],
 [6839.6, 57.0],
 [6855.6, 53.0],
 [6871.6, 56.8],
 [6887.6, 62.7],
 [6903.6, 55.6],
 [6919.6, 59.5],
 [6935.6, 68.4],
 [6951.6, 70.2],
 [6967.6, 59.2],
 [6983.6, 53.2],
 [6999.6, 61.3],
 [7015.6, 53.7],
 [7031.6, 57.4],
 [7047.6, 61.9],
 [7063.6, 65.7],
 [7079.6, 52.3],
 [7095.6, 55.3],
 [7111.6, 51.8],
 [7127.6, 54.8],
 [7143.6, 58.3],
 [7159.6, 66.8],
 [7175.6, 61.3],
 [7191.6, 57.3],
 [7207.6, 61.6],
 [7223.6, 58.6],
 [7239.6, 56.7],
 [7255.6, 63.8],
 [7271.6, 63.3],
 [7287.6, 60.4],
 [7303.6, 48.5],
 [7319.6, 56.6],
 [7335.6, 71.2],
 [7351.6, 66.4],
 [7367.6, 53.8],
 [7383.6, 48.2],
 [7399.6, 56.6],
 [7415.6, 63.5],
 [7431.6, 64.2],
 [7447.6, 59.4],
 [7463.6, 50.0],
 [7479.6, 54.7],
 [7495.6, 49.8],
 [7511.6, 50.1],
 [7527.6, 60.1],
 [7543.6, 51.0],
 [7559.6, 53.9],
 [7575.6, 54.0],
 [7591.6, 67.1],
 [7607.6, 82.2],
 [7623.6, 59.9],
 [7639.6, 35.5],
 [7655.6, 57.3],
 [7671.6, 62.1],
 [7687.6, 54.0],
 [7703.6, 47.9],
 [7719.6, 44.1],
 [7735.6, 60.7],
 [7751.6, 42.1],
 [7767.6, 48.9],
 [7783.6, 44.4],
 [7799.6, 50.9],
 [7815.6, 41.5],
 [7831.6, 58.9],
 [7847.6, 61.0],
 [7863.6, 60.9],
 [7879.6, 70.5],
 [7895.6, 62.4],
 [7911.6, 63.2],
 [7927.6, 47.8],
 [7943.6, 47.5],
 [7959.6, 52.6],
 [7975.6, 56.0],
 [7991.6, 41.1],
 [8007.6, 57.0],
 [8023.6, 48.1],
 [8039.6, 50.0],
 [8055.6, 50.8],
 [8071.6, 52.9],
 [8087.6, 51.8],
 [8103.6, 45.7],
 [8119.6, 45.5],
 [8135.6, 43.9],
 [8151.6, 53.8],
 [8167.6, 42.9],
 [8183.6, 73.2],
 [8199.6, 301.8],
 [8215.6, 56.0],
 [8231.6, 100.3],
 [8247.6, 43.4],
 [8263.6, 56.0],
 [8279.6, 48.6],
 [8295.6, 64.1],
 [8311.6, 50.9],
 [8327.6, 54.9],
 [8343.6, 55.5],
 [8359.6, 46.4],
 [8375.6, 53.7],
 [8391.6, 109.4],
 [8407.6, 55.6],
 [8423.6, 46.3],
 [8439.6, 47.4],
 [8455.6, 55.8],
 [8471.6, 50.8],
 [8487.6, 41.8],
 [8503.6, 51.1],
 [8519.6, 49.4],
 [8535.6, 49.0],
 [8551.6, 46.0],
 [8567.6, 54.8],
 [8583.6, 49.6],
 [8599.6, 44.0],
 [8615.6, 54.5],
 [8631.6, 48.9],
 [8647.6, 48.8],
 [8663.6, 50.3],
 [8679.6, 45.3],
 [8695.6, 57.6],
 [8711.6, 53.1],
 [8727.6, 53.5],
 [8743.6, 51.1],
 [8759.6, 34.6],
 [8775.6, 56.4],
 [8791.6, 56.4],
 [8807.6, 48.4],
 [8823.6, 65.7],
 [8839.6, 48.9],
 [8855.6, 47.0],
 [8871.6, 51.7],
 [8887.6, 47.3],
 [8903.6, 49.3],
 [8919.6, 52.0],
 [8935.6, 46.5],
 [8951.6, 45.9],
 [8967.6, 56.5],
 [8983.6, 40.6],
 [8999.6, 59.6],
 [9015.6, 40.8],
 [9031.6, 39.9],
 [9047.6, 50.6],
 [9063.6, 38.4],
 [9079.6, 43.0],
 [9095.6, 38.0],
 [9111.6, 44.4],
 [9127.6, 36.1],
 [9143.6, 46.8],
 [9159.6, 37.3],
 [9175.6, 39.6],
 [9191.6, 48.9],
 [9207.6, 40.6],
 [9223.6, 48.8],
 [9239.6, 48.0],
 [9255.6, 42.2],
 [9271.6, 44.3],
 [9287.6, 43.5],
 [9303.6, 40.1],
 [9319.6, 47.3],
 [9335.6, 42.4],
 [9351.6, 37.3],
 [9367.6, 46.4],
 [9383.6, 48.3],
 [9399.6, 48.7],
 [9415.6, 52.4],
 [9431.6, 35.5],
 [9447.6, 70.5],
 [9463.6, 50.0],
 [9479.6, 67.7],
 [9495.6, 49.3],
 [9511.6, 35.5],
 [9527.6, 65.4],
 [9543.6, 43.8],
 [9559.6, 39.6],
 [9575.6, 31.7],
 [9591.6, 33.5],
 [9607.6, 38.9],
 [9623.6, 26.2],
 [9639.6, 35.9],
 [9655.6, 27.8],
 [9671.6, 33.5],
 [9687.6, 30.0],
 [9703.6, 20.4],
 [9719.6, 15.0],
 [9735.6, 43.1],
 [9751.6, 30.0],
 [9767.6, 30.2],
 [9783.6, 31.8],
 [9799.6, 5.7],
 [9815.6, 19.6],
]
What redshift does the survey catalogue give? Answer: 0.25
